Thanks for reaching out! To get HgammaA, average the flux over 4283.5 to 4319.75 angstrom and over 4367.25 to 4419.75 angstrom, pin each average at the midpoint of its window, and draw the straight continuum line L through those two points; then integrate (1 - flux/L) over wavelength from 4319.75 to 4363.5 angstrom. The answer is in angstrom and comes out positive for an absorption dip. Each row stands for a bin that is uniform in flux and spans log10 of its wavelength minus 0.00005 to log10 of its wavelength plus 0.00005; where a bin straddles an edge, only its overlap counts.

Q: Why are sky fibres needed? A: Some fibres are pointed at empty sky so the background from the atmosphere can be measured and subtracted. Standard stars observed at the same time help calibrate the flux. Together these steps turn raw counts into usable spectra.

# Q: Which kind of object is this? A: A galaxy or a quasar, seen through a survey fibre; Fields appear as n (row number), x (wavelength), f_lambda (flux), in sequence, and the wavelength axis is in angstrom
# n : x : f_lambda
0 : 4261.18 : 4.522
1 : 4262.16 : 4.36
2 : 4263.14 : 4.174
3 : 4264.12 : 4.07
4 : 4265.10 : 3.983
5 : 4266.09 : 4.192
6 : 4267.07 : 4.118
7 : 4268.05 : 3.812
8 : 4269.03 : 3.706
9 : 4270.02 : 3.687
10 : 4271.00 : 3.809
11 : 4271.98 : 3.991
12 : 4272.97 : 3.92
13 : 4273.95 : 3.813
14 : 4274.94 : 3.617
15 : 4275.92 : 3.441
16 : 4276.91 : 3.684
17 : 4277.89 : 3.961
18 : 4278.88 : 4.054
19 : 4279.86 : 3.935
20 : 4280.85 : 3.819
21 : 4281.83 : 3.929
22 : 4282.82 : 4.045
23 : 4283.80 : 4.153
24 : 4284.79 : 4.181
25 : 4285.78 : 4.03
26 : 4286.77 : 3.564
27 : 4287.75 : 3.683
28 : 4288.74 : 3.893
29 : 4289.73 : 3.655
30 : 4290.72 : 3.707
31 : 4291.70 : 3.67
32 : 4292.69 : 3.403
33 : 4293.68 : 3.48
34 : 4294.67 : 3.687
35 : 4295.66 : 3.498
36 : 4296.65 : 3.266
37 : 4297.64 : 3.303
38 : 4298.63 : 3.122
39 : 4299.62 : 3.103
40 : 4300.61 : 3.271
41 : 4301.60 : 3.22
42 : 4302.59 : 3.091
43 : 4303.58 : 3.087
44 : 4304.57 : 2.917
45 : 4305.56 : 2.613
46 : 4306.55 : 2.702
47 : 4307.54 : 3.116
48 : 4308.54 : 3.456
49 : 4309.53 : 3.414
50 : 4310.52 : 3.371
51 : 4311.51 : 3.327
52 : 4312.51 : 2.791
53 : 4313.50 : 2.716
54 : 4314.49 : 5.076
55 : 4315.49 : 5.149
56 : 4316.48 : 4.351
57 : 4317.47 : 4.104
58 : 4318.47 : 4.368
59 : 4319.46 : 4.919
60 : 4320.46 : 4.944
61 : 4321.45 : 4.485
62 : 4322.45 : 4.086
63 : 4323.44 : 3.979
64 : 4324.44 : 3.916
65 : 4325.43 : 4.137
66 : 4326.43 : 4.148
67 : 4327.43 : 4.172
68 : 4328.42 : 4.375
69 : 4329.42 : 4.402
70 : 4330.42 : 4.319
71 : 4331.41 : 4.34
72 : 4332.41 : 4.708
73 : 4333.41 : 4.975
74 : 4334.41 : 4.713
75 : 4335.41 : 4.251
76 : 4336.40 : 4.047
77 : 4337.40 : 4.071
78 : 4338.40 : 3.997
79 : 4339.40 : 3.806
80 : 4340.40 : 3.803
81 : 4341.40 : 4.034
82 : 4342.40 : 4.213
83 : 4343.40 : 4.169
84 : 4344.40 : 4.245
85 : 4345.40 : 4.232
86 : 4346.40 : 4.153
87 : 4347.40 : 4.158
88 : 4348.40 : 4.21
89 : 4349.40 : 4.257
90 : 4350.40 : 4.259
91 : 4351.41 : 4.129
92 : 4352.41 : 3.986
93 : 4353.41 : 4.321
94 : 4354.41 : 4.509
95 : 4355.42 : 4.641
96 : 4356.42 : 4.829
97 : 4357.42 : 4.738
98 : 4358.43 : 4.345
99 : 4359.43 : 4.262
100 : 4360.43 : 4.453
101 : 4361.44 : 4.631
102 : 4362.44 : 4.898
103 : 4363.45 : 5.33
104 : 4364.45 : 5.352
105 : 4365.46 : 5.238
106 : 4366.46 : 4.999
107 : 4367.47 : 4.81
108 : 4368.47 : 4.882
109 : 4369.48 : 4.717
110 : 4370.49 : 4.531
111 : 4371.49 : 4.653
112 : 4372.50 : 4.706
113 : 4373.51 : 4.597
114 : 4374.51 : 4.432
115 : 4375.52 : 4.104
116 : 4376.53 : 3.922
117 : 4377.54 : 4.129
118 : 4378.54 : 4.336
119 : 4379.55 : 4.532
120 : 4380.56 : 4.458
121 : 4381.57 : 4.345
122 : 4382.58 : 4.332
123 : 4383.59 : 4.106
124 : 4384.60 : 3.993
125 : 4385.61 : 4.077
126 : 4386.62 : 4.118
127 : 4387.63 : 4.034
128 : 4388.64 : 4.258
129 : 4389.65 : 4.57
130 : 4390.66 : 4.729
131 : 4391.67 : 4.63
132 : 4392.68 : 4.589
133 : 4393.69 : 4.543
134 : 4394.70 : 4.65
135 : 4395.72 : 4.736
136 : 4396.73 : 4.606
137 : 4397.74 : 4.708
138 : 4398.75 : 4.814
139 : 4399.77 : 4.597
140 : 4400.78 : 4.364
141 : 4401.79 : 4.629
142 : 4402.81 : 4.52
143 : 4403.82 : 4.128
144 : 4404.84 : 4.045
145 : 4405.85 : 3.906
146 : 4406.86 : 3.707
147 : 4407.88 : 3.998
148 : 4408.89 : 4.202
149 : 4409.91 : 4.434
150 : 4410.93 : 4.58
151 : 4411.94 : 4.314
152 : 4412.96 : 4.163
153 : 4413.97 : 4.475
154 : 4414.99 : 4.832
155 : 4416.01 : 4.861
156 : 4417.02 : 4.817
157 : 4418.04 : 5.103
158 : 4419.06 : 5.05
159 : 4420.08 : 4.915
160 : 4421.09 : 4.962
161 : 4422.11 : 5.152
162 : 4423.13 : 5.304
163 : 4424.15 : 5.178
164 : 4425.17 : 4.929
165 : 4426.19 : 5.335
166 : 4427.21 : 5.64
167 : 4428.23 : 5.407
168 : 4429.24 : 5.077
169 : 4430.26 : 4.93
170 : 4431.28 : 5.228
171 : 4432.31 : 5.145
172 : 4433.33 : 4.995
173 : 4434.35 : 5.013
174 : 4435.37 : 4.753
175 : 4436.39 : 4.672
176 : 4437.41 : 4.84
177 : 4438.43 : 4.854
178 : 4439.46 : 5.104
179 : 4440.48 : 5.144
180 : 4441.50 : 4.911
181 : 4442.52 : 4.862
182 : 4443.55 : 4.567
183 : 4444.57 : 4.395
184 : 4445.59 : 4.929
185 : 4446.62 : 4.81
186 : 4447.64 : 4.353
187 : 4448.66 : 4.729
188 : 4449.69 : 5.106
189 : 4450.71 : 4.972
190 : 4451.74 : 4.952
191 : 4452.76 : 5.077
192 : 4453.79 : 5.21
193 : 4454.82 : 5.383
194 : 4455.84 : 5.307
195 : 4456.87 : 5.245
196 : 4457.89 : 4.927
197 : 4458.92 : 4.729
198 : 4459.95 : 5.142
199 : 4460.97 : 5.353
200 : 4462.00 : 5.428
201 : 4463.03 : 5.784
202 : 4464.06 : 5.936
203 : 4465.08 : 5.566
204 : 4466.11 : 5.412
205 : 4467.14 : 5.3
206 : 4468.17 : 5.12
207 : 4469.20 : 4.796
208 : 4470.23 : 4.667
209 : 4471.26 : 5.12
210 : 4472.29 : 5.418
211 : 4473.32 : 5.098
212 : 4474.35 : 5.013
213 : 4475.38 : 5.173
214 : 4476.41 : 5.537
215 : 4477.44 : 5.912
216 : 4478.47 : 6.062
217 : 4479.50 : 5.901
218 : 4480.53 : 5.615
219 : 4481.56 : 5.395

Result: -4.16 angstrom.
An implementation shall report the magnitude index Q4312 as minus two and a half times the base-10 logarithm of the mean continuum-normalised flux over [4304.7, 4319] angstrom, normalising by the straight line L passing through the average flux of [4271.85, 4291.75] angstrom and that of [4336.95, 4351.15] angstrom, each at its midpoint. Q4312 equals 0.11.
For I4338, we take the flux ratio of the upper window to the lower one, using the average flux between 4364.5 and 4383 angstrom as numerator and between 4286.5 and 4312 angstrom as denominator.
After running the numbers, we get 1.37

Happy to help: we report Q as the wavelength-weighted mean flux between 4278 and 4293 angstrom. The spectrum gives 3.86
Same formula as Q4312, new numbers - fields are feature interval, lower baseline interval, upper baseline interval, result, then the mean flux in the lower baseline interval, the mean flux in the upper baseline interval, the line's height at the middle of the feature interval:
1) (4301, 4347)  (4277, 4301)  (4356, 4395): 0.02 mag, 3.69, 4.53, 4.03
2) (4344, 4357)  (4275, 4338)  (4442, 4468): -0.03 mag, 3.83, 5.1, 4.21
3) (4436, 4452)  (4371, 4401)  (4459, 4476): 0.04 mag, 4.42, 5.26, 5.02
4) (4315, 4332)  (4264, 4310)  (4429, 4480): -0.11 mag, 3.61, 5.12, 3.94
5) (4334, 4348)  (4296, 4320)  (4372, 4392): -0.07 mag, 3.5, 4.32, 3.86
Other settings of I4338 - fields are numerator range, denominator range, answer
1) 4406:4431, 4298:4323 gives 1.32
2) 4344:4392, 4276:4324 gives 1.21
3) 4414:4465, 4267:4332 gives 1.34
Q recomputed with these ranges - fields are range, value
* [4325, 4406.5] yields 4.42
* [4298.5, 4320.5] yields 3.56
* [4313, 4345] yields 4.28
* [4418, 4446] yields 5.01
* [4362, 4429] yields 4.61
